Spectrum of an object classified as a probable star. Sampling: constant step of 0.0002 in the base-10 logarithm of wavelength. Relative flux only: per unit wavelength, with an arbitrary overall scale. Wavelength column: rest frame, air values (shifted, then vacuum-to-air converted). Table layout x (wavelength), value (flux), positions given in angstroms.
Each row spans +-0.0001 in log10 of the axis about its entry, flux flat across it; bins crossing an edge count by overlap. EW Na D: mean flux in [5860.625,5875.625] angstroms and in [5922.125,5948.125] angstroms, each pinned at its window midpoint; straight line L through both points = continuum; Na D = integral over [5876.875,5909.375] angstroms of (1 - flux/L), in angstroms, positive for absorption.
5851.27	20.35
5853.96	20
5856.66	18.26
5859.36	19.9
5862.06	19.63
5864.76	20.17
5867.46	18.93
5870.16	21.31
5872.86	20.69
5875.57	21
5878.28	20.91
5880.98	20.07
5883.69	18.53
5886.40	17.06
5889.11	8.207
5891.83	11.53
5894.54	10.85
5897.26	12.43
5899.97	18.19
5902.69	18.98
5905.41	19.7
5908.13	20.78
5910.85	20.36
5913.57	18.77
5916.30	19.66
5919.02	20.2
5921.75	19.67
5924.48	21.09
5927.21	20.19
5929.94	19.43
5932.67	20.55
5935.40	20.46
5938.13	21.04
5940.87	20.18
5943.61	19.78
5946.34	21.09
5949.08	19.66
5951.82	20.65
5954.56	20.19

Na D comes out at 6.2 angstroms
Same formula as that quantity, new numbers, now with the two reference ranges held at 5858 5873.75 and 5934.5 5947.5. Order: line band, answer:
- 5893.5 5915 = 2.85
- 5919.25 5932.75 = 0.18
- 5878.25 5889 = 1.35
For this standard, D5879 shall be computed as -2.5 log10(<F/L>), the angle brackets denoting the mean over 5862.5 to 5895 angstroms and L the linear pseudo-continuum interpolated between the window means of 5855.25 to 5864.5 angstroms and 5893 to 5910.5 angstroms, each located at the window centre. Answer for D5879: 0.042 mag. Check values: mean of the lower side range 19.4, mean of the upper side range 17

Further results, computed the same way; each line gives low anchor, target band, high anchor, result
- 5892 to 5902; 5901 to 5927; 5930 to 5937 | -0.18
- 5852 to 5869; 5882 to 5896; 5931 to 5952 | 0.43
